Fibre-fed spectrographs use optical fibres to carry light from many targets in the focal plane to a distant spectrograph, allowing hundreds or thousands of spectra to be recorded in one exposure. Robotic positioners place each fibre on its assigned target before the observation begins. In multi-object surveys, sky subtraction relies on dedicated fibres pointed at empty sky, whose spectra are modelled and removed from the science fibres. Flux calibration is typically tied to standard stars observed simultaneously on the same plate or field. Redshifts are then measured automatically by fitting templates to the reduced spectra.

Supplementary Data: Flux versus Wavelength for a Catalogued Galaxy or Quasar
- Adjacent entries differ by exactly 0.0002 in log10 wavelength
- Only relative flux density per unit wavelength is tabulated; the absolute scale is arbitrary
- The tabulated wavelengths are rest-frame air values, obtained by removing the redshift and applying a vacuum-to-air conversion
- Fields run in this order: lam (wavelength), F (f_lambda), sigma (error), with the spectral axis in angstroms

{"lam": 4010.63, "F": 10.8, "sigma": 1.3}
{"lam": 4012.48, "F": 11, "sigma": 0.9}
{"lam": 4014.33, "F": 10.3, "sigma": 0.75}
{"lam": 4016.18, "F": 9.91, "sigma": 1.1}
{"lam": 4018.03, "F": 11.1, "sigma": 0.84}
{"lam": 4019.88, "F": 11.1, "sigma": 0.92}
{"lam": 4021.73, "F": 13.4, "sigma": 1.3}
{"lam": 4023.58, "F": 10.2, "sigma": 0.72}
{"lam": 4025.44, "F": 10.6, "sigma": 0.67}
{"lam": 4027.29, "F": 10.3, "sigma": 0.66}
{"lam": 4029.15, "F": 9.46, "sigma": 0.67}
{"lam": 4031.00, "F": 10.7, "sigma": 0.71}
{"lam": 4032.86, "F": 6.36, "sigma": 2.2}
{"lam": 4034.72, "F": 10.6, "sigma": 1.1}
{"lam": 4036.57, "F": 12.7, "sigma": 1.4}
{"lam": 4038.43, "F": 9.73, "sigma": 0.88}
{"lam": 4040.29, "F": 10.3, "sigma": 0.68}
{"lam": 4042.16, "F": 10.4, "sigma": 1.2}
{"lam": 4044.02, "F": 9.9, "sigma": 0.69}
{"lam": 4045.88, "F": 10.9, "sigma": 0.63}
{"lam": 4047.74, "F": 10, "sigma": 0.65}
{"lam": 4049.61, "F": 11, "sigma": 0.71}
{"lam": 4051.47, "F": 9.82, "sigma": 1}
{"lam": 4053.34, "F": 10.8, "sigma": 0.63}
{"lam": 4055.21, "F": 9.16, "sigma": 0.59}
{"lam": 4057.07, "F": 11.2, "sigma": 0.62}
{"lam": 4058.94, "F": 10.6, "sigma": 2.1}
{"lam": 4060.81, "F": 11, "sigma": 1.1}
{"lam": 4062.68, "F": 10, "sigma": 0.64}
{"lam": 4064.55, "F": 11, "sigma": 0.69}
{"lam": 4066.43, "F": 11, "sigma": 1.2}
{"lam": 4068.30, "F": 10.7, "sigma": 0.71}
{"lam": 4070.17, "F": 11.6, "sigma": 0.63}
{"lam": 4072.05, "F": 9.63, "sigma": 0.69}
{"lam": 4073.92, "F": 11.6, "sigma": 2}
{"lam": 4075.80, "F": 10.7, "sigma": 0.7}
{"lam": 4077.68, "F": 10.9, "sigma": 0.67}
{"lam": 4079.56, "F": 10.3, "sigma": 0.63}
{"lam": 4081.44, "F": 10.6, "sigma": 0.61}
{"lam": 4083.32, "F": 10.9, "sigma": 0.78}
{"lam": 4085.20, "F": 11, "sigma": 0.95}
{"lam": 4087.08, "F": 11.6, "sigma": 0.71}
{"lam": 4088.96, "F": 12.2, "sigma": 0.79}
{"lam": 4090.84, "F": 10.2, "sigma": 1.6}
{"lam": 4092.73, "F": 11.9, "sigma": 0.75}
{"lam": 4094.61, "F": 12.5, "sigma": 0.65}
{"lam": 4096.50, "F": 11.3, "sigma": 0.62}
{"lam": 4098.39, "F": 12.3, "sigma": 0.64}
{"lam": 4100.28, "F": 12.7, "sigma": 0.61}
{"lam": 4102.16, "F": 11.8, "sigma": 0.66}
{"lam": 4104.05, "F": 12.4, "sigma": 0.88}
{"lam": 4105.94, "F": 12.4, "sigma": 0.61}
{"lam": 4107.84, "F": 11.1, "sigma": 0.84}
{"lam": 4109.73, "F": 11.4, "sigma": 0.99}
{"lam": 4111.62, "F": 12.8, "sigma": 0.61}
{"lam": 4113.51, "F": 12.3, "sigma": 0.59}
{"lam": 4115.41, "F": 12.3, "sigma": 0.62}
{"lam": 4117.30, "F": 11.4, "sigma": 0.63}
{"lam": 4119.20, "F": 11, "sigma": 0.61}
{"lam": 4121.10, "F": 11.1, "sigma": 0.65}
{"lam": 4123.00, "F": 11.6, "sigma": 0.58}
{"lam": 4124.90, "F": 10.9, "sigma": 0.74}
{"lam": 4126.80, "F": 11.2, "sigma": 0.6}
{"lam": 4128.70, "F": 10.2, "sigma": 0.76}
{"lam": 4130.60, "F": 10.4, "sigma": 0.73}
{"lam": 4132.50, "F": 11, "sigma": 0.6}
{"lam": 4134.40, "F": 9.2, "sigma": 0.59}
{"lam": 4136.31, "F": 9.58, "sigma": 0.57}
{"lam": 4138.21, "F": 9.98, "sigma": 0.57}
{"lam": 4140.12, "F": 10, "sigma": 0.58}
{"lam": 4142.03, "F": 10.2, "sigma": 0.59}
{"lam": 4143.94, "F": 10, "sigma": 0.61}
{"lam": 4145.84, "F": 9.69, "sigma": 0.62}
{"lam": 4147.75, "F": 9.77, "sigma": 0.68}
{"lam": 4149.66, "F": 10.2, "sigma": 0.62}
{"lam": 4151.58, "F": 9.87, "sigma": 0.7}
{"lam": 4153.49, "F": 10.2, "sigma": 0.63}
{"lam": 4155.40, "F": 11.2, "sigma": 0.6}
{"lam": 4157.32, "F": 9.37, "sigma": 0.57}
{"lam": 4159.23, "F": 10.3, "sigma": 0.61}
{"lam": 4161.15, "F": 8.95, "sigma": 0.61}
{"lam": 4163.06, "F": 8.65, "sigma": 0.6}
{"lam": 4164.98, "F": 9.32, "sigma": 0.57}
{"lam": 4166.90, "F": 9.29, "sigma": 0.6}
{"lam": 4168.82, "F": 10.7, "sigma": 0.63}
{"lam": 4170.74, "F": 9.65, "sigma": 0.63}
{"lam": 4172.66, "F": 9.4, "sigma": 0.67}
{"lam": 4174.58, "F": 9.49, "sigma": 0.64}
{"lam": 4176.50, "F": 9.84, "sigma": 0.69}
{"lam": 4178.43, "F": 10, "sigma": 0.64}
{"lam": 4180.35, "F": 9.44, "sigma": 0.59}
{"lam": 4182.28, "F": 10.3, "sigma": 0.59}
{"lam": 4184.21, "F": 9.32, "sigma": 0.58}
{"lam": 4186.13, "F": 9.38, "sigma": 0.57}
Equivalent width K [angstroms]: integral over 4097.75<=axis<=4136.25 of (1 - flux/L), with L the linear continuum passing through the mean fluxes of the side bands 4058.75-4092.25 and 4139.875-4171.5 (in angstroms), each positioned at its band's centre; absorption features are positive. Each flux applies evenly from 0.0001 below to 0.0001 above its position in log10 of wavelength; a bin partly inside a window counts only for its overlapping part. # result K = -3.99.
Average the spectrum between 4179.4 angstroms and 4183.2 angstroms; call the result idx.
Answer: 9.86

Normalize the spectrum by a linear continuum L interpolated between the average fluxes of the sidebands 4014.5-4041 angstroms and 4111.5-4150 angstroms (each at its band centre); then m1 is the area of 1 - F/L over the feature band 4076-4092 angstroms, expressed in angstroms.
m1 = -0.6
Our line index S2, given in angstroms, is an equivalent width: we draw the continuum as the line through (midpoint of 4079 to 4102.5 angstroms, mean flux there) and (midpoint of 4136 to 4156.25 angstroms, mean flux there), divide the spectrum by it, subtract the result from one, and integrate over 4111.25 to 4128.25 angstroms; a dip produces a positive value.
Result -1.2 angstroms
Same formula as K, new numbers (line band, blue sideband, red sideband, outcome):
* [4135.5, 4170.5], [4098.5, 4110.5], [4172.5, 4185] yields 2.2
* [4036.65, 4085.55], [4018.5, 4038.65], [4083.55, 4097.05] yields 1.9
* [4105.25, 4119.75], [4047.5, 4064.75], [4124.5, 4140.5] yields -2.2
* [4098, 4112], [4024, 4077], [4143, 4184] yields -2.7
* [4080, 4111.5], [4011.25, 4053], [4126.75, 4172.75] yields -4.6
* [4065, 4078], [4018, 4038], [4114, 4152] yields -0.4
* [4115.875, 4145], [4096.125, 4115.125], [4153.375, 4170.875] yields 1.4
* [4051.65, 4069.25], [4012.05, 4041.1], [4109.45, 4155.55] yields -0.1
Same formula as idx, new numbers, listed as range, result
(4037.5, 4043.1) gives 10.1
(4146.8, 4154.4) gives 10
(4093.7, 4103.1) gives 12.1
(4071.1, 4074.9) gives 10.6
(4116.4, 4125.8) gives 11.2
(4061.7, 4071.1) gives 10.9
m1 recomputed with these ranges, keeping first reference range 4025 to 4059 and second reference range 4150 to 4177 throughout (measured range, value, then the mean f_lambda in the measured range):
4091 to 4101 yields -2.0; 12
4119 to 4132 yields -1.3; 10.9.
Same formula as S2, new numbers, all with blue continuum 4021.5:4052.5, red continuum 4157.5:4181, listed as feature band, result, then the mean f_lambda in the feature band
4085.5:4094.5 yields -1.4 angstroms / 11.5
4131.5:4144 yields -0.3 angstroms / 9.99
